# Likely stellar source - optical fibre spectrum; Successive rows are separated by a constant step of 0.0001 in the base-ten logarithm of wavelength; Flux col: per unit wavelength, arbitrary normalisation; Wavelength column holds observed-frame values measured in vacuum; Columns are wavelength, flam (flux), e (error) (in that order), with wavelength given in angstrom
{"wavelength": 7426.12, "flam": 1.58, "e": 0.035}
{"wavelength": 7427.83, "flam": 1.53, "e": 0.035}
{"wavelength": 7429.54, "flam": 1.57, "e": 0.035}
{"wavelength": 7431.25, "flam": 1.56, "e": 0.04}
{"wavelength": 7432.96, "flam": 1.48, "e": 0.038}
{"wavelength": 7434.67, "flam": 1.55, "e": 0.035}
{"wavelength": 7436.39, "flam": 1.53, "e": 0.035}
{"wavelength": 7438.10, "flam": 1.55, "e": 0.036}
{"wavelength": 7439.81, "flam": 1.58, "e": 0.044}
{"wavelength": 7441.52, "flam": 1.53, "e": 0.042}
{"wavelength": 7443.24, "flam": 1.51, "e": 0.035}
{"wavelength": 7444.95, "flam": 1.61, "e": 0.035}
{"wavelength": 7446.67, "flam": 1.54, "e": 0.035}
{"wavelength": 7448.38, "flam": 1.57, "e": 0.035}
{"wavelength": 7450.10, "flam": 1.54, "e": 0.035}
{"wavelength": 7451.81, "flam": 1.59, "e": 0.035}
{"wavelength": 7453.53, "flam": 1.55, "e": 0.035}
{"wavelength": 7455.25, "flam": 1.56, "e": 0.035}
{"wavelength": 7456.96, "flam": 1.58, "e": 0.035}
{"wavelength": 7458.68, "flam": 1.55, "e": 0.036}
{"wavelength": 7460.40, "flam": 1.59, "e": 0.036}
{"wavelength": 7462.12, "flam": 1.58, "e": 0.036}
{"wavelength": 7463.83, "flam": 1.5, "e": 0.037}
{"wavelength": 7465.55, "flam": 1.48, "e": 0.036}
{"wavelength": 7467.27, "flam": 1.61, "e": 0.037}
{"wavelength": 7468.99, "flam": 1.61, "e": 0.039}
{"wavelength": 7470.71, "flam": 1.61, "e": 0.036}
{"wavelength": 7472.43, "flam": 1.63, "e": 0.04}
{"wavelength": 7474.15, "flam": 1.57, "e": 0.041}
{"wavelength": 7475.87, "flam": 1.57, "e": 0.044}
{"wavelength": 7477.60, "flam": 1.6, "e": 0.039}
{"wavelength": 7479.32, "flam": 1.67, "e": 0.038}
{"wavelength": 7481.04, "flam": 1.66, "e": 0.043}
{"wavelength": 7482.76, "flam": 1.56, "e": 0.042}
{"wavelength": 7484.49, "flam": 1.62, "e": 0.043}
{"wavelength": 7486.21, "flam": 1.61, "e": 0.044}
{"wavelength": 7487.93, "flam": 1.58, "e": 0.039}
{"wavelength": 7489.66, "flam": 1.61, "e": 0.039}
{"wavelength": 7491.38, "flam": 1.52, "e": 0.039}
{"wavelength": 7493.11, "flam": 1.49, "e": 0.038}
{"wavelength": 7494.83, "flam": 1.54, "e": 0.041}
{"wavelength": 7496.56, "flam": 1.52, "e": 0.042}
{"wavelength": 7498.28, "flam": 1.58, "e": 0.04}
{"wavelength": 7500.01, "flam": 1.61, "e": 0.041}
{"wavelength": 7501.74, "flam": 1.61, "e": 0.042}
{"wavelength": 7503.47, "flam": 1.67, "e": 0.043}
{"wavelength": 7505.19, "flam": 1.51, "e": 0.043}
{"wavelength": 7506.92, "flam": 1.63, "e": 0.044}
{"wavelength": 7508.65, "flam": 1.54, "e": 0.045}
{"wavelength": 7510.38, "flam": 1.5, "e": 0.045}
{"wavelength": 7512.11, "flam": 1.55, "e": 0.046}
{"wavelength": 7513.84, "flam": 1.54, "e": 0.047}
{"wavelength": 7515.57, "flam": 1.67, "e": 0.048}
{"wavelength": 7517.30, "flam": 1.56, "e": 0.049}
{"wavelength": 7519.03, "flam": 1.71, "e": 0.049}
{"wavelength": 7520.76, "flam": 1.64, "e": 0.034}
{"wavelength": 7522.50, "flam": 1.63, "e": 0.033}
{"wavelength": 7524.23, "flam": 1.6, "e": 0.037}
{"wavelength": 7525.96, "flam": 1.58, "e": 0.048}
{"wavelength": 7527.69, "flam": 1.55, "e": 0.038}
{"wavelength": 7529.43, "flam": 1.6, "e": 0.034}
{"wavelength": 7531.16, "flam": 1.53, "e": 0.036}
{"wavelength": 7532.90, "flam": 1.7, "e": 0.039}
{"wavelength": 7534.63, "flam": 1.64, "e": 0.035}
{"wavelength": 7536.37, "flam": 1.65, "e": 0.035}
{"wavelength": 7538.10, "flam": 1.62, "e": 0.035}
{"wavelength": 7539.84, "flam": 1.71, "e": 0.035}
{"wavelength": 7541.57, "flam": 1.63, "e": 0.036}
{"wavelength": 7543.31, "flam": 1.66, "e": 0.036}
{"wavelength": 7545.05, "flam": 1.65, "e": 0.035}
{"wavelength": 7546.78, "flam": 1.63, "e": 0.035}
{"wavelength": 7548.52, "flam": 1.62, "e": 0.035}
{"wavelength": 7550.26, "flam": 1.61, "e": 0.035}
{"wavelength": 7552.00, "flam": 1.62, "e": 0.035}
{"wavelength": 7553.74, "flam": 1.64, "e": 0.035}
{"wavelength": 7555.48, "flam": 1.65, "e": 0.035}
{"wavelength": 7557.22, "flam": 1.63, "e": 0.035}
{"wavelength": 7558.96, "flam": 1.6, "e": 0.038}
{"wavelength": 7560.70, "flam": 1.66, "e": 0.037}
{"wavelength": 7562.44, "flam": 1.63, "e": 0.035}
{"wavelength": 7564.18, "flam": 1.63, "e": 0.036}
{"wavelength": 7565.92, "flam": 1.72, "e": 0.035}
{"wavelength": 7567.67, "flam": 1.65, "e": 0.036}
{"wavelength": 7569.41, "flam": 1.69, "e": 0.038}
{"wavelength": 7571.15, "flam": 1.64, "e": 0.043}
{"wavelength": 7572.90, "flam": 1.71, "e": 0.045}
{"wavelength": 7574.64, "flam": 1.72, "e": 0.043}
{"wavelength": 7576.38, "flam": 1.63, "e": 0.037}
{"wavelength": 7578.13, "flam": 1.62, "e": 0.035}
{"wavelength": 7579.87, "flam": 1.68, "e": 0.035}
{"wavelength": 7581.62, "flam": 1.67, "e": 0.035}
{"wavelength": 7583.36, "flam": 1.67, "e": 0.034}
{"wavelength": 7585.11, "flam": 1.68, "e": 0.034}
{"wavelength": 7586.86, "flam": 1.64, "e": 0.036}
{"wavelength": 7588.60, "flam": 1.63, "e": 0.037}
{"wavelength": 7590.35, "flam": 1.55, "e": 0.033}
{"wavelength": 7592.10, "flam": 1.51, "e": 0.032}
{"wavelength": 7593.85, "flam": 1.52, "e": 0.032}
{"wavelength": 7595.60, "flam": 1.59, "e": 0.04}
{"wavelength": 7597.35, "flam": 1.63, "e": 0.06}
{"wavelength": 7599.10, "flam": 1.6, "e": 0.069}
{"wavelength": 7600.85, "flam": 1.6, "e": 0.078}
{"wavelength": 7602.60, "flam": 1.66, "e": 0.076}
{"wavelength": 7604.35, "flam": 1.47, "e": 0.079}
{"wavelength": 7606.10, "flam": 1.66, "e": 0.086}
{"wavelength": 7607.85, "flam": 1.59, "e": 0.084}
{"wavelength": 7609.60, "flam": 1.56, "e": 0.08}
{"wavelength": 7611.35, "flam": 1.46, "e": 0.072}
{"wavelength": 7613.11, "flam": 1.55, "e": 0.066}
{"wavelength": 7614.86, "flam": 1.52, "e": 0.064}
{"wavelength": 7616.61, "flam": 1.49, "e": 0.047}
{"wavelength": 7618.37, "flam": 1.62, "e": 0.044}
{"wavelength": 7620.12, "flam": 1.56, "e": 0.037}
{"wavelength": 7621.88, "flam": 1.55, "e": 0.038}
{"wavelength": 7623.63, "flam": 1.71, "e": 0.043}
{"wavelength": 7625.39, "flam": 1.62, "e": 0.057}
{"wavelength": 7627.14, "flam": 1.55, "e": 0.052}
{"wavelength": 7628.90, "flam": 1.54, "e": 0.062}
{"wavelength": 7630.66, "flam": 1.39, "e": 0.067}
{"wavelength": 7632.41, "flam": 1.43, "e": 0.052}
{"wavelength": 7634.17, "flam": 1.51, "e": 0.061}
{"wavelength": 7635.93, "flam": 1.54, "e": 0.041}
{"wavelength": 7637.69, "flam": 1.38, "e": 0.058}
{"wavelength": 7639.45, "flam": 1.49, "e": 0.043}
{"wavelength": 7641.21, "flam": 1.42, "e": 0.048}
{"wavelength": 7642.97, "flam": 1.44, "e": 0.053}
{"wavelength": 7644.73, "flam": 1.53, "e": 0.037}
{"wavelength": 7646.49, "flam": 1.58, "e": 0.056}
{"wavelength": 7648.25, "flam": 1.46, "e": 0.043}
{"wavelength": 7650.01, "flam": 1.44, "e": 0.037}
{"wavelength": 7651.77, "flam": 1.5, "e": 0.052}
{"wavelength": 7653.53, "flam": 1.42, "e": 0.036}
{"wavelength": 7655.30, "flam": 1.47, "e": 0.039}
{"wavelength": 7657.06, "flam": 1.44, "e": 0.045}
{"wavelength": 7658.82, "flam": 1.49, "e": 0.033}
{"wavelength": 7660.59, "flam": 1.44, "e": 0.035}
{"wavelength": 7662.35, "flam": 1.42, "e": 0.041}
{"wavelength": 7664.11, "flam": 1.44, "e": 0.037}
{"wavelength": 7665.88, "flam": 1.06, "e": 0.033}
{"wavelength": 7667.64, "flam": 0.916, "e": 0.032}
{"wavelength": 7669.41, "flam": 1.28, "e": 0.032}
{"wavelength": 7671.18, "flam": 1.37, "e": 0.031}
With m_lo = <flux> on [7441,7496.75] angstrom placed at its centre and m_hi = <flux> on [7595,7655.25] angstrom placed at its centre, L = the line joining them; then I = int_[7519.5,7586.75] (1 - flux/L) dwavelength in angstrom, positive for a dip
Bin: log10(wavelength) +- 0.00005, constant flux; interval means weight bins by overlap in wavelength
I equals -4.0 angstrom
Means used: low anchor 1.57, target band 1.64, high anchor 1.53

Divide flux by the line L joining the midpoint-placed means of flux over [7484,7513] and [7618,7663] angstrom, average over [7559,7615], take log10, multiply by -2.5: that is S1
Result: -0.065 mag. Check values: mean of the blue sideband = 1.57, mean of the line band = 1.62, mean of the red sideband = 1.5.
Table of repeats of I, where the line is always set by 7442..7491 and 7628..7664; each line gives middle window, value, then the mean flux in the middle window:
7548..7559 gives -0.7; 1.63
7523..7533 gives -0.3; 1.59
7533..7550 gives -1.3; 1.65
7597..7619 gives -1.1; 1.57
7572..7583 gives -1.2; 1.67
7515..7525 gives -0.6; 1.63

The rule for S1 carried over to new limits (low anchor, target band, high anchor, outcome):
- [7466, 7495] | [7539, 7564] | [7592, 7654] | -0.05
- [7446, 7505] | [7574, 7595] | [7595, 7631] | -0.04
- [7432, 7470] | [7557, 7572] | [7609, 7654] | -0.09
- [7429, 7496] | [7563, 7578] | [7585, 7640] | -0.08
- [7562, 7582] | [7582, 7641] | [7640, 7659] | 0.01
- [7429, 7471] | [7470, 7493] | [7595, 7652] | -0.03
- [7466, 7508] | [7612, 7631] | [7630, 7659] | -0.05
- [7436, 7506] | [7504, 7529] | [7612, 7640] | -0.02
